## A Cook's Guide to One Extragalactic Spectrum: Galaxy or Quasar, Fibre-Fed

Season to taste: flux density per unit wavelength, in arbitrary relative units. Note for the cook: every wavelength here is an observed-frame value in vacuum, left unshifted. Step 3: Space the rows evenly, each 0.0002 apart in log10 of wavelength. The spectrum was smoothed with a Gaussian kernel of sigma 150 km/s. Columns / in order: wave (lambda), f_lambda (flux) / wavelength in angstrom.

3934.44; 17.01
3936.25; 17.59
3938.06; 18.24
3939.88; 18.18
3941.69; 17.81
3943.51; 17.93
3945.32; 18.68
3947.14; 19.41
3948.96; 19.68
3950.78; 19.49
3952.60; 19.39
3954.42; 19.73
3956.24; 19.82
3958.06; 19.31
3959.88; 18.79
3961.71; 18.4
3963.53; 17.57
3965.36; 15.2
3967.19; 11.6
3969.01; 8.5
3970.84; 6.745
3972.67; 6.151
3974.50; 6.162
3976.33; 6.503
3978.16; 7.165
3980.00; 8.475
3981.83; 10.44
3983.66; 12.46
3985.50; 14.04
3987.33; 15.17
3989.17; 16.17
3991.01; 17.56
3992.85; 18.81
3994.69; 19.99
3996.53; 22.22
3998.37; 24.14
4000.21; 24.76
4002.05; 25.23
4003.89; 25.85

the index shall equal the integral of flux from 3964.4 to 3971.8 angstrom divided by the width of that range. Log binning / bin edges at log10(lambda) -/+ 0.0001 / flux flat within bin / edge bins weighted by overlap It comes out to 10.5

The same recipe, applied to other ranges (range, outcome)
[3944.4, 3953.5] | 19.3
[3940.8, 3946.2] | 18.1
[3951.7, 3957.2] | 19.7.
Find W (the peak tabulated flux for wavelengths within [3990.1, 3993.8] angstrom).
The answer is 18.81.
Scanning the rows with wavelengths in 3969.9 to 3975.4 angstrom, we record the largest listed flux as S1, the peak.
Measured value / 6.745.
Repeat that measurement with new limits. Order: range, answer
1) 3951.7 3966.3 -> 19.82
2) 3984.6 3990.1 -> 16.17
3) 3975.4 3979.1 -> 7.165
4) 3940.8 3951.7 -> 19.68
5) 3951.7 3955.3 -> 19.73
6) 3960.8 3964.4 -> 18.4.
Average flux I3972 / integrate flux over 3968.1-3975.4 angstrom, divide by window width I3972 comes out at 6.89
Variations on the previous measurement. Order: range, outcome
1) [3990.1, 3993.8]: 18.2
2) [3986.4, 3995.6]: 17.5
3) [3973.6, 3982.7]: 7.74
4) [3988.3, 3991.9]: 16.9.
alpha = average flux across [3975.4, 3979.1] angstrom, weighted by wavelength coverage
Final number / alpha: 6.83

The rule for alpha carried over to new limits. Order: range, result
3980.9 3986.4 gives 12.3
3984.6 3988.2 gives 14.6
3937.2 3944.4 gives 18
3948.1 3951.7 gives 19.6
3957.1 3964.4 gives 18.5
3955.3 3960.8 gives 19.3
